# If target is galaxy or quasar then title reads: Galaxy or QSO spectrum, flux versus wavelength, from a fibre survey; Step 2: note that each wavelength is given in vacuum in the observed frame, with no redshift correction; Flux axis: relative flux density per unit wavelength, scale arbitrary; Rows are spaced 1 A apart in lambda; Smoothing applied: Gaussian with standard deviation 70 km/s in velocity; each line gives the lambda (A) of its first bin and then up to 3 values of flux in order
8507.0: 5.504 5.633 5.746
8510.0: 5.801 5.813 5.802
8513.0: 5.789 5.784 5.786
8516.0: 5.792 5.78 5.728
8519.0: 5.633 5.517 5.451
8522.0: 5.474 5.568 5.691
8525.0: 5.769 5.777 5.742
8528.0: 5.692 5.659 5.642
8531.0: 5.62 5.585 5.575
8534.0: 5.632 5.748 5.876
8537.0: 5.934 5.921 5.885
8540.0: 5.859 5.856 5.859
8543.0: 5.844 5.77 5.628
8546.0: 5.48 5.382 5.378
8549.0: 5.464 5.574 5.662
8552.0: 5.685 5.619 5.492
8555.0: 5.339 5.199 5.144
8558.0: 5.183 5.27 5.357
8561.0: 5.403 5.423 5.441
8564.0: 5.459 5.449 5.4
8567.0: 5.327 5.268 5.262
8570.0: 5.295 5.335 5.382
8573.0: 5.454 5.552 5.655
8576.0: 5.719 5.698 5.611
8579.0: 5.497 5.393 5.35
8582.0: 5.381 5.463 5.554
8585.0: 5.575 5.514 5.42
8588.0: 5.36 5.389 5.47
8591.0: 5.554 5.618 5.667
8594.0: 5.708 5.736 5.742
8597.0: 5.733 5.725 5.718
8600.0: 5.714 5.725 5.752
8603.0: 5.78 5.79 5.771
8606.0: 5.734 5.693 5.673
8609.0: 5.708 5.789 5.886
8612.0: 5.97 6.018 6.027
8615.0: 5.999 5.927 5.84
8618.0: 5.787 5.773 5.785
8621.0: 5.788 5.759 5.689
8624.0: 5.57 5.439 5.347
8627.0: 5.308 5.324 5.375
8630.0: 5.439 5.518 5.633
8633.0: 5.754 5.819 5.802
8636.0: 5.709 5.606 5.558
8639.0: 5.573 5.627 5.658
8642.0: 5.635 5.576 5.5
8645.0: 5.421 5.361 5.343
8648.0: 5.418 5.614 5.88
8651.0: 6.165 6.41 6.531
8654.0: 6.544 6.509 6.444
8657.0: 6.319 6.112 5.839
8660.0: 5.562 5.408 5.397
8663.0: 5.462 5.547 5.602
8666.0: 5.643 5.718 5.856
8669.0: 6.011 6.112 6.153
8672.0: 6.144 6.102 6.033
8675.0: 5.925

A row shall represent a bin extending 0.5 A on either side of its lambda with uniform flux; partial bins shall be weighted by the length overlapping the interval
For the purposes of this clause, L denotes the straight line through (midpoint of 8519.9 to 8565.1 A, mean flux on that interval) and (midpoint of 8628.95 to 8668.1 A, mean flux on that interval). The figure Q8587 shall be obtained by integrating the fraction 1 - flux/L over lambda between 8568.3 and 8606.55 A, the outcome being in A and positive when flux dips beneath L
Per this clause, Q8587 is 0.6 A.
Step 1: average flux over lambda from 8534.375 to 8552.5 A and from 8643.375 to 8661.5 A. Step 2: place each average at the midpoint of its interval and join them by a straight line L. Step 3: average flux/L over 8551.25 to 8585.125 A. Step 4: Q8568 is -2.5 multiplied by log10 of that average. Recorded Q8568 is 0.06 mag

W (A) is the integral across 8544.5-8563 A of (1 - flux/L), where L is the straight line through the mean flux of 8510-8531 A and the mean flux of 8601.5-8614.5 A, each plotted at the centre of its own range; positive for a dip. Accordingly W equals 1.0 A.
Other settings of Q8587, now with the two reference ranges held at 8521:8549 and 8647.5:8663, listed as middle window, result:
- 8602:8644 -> 1.55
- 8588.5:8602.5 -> 0.43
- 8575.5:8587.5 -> 0.60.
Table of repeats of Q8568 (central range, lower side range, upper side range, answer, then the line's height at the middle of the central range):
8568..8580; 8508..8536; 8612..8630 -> 0.041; 5.69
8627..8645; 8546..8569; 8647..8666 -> 0.042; 5.8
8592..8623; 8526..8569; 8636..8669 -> -0.019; 5.69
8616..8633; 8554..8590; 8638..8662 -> 0.018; 5.7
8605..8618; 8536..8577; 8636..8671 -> -0.032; 5.68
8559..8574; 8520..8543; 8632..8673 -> 0.072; 5.74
